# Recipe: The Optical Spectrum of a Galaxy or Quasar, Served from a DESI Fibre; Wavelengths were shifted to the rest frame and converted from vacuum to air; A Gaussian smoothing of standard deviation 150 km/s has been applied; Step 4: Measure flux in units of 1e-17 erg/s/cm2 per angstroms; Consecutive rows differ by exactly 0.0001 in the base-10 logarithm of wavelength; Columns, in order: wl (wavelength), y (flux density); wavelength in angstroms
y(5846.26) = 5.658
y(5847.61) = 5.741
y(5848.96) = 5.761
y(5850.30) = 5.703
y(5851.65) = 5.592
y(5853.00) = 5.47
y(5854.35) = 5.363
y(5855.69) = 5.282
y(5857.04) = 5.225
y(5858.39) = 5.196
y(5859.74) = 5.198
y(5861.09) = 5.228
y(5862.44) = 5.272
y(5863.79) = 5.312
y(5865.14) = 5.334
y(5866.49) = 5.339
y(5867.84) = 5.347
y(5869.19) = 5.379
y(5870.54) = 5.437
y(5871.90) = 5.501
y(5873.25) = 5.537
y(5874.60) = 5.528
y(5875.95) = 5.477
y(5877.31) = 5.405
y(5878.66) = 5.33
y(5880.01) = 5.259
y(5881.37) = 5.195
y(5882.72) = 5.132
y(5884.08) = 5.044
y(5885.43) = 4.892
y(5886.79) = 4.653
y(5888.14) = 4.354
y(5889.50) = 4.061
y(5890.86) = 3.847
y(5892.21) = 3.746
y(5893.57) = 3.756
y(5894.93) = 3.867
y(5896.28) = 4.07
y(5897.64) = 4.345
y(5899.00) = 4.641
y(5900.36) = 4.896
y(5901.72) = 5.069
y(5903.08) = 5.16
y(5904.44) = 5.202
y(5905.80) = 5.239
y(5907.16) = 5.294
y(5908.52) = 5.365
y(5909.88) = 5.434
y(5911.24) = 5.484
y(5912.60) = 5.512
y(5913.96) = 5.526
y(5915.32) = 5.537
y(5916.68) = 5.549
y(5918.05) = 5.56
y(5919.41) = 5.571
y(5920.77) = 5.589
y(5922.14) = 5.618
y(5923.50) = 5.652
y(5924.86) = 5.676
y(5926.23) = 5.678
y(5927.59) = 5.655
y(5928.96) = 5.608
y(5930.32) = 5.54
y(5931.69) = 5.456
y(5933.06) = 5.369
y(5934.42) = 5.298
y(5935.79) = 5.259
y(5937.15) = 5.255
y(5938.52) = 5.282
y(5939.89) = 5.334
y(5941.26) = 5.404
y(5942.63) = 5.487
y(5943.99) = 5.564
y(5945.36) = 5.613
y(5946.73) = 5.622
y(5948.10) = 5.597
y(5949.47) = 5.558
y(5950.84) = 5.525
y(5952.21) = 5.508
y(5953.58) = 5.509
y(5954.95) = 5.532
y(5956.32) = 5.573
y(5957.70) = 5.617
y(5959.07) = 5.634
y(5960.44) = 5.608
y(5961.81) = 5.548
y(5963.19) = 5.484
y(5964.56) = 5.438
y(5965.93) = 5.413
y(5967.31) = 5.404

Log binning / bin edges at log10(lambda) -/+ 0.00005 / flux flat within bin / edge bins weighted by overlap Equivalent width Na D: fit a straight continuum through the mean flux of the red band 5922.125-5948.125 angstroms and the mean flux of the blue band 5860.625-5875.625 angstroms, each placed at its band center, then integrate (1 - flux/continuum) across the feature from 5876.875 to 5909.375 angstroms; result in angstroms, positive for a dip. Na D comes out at 4.1 angstroms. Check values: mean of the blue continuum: 5.39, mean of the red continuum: 5.49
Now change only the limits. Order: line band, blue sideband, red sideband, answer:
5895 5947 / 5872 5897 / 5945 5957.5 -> -1.42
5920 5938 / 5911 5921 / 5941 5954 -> 0.11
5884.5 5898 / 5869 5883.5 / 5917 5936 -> 3.12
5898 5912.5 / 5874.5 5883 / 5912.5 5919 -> 0.82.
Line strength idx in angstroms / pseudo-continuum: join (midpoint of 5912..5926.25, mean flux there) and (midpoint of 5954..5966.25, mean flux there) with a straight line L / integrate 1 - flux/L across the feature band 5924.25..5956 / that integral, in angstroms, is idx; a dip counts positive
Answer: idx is 0.4 angstroms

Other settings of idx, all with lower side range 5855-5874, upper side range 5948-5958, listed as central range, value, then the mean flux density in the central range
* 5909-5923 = -0.21 angstroms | 5.54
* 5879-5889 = 0.83 angstroms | 4.93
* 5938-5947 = 0.08 angstroms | 5.47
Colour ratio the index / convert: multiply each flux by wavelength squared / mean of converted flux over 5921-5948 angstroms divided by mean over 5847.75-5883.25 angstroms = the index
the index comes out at 1.05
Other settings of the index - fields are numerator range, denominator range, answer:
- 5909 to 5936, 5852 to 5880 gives 1.05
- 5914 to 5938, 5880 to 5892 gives 1.20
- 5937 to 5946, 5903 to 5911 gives 1.04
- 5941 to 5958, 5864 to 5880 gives 1.05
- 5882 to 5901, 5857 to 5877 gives 0.82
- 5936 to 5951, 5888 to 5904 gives 1.28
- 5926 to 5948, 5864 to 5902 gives 1.14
